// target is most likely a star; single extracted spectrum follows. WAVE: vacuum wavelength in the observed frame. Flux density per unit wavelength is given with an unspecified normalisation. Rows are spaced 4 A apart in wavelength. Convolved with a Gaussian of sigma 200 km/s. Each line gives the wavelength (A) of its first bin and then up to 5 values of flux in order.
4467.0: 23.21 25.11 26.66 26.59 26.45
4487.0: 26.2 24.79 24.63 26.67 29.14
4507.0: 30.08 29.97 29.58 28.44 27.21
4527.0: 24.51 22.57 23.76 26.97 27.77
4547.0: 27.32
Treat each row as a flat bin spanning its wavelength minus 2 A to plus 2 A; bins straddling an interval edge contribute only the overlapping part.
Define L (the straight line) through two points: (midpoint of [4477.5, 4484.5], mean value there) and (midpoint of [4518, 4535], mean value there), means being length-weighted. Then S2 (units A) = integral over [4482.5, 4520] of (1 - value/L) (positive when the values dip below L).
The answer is -2.4 A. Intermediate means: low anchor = 26.5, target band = 27.6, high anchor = 25.3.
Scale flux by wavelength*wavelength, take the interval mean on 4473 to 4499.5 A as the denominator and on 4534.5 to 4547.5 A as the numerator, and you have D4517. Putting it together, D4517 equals 1.1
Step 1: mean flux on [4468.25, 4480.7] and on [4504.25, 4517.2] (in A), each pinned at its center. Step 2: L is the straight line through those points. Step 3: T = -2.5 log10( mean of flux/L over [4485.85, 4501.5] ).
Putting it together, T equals 0.094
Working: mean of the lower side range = 25.9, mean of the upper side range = 29.8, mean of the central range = 25.7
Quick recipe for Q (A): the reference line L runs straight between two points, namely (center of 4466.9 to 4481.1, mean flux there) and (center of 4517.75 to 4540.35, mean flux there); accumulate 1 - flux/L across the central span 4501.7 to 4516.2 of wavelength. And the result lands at -2.4 A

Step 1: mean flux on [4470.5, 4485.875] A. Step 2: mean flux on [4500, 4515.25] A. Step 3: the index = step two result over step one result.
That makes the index 1.12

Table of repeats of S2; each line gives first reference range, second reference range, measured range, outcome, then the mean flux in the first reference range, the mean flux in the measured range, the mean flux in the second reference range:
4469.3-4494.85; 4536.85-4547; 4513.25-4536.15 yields 0.70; 25.9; 26.1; 27.3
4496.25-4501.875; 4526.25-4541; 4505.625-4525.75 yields -2.50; 26.8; 28.9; 24.4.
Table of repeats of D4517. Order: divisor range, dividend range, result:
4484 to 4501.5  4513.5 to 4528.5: 1.08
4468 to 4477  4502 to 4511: 1.18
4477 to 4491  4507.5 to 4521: 1.14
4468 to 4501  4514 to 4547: 1.04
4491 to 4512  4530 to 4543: 0.92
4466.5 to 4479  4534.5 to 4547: 1.08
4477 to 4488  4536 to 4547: 1.05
